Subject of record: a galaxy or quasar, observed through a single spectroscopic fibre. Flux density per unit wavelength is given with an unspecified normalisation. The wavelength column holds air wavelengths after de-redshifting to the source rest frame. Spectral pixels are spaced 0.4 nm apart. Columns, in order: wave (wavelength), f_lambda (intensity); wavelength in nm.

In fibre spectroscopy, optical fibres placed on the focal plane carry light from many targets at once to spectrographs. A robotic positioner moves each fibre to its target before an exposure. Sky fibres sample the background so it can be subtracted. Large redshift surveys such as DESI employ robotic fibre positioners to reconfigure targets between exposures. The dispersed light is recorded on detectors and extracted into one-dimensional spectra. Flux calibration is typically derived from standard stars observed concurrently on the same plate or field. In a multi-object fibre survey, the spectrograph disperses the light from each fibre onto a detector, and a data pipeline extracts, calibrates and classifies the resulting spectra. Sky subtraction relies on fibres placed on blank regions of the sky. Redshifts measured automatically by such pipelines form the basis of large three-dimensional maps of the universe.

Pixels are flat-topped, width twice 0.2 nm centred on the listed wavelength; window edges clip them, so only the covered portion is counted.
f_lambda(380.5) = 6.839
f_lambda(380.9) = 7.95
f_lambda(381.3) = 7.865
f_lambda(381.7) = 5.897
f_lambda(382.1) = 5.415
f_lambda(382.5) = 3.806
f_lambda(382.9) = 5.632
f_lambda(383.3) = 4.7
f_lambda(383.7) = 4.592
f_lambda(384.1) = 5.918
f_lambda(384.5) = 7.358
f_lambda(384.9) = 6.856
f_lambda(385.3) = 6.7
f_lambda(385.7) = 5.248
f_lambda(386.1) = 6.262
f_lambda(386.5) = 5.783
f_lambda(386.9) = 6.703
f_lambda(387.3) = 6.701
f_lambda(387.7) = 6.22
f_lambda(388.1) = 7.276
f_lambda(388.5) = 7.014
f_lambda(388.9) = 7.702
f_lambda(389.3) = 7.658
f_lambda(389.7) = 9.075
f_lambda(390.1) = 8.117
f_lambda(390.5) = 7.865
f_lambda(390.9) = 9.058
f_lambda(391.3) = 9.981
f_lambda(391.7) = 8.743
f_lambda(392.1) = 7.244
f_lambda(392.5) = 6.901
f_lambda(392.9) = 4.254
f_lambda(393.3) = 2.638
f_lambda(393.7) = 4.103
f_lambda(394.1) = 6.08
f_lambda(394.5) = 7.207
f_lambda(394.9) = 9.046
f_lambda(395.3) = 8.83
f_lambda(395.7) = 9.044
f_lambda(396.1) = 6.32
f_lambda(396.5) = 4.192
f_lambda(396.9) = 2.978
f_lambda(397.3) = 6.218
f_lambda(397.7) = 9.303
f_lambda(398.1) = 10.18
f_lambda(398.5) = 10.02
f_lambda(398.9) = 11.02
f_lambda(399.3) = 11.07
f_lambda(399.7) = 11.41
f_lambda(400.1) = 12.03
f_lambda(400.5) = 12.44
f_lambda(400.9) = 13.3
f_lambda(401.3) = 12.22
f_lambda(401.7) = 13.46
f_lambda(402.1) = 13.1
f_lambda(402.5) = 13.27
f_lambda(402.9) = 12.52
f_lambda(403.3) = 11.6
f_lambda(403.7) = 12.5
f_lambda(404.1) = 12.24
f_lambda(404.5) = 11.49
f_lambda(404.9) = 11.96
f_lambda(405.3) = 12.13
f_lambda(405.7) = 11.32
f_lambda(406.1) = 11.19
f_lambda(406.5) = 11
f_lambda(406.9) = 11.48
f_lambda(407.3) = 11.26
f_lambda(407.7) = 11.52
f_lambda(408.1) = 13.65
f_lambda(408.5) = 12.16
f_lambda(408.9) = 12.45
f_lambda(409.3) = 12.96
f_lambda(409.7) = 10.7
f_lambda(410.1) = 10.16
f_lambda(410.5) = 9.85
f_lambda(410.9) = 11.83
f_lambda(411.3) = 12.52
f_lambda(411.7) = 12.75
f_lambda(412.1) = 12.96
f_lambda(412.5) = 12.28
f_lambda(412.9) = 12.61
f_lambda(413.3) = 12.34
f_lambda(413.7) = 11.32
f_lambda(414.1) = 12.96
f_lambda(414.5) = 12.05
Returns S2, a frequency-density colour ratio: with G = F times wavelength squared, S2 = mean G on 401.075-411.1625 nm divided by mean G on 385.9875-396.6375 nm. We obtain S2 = 1.82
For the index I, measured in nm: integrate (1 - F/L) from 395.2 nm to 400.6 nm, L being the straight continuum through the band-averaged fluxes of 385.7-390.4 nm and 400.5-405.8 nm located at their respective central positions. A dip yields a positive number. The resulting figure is 0.90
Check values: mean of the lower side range 7.07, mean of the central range 8.87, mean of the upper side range 12.4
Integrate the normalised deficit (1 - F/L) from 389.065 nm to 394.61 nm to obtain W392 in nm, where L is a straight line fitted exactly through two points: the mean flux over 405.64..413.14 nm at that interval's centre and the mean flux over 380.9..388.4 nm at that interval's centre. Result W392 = 0.45 nm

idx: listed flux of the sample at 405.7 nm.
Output 11.32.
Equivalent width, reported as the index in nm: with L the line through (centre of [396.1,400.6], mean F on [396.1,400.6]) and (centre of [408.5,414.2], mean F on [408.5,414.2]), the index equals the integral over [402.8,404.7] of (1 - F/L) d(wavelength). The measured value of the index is -0.34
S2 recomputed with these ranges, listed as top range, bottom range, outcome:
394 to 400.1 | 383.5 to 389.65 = 1.34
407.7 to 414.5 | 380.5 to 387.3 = 2.28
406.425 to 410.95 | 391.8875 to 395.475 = 2.00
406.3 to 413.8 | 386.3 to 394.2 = 1.89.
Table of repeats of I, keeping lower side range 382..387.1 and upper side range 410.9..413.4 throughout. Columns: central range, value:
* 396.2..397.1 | 0.50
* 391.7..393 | 0.17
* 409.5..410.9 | 0.18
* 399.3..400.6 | -0.31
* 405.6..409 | -0.13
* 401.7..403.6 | -0.47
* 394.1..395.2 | 0.06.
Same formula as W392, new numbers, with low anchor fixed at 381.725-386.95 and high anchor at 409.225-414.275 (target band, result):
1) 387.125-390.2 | -0.33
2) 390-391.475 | -0.33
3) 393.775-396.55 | 0.31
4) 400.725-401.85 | -0.40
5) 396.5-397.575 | 0.47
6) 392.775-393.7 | 0.50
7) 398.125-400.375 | -0.49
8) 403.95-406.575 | -0.30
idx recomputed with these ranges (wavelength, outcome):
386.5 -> 5.783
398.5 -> 10.02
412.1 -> 12.96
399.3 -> 11.07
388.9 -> 7.702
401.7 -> 13.46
